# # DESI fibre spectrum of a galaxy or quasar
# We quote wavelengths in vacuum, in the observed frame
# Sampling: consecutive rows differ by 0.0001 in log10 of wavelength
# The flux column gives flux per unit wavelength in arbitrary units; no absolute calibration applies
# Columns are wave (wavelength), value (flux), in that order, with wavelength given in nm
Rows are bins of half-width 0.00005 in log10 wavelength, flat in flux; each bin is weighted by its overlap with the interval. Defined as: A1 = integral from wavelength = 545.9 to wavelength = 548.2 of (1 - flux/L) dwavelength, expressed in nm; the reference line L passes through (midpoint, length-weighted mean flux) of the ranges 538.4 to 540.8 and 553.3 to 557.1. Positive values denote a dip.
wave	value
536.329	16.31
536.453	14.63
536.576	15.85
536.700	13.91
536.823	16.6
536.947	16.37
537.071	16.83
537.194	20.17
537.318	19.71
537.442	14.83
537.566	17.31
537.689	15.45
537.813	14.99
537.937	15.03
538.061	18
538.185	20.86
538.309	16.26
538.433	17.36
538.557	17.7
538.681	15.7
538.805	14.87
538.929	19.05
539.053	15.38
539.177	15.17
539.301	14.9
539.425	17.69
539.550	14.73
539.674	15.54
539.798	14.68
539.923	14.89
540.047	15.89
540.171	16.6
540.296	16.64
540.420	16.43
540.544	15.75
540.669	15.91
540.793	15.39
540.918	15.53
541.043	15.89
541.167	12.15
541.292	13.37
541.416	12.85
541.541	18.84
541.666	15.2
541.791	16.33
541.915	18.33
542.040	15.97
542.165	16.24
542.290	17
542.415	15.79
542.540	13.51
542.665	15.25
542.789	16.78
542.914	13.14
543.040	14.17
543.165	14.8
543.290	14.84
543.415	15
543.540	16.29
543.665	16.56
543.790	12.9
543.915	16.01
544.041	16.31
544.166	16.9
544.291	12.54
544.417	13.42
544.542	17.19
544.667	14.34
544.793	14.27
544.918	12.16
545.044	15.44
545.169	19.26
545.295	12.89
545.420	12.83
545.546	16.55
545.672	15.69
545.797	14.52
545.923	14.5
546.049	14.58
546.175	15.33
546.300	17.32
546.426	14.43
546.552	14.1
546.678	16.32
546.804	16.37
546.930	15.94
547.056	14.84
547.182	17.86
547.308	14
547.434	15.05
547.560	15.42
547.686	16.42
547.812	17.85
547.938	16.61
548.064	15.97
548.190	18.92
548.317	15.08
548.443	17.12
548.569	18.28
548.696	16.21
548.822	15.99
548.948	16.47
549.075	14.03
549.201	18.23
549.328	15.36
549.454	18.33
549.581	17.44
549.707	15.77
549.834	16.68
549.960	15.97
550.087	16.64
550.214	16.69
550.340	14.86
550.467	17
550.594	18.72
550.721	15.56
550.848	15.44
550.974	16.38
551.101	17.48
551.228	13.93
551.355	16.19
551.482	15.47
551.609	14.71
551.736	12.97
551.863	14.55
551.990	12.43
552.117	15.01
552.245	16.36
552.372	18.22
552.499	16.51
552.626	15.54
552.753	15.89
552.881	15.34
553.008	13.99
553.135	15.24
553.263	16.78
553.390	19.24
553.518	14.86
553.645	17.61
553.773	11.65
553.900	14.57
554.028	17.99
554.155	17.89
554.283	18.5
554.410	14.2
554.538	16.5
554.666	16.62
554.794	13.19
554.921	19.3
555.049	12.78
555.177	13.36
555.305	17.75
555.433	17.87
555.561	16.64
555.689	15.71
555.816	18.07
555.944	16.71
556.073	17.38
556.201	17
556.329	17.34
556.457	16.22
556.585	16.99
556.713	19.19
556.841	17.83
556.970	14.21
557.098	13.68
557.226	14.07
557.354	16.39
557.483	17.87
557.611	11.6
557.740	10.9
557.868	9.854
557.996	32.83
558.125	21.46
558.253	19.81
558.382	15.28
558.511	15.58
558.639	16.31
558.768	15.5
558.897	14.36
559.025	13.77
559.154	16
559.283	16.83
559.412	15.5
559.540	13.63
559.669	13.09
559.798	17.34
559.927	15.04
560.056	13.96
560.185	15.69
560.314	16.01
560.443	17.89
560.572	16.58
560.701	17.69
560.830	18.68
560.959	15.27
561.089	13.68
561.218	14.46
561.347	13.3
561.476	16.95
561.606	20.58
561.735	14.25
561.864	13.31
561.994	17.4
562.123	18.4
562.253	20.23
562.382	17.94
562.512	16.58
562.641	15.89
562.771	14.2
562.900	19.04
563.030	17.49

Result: 0.05 nm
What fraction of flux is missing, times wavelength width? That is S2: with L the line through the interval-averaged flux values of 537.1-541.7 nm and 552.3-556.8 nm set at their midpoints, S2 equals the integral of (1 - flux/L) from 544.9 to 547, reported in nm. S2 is 0.13 nm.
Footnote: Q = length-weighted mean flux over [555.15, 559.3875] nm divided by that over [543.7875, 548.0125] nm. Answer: 1.08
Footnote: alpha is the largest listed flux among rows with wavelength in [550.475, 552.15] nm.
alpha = 18.72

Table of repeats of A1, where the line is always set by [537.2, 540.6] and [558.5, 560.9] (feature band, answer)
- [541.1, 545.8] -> 0.322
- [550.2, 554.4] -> 0.043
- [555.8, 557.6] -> -0.067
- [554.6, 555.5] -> 0.004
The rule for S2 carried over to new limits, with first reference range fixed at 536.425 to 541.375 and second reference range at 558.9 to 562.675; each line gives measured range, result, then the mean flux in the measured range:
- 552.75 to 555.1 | 0.021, 15.9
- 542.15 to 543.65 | 0.079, 15.2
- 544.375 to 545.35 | 0.071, 14.9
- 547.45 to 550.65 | -0.108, 16.6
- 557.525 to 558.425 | -0.079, 17.5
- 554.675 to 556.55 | -0.040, 16.4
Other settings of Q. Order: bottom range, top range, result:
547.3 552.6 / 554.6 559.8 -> 1.01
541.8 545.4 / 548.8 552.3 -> 1.04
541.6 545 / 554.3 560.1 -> 1.06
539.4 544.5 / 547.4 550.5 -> 1.07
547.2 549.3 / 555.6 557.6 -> 1.00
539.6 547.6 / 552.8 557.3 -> 1.06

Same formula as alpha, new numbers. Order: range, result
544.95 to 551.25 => 19.26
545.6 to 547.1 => 17.32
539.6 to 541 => 16.64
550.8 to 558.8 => 32.83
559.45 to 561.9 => 20.58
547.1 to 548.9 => 18.92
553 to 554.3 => 19.24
